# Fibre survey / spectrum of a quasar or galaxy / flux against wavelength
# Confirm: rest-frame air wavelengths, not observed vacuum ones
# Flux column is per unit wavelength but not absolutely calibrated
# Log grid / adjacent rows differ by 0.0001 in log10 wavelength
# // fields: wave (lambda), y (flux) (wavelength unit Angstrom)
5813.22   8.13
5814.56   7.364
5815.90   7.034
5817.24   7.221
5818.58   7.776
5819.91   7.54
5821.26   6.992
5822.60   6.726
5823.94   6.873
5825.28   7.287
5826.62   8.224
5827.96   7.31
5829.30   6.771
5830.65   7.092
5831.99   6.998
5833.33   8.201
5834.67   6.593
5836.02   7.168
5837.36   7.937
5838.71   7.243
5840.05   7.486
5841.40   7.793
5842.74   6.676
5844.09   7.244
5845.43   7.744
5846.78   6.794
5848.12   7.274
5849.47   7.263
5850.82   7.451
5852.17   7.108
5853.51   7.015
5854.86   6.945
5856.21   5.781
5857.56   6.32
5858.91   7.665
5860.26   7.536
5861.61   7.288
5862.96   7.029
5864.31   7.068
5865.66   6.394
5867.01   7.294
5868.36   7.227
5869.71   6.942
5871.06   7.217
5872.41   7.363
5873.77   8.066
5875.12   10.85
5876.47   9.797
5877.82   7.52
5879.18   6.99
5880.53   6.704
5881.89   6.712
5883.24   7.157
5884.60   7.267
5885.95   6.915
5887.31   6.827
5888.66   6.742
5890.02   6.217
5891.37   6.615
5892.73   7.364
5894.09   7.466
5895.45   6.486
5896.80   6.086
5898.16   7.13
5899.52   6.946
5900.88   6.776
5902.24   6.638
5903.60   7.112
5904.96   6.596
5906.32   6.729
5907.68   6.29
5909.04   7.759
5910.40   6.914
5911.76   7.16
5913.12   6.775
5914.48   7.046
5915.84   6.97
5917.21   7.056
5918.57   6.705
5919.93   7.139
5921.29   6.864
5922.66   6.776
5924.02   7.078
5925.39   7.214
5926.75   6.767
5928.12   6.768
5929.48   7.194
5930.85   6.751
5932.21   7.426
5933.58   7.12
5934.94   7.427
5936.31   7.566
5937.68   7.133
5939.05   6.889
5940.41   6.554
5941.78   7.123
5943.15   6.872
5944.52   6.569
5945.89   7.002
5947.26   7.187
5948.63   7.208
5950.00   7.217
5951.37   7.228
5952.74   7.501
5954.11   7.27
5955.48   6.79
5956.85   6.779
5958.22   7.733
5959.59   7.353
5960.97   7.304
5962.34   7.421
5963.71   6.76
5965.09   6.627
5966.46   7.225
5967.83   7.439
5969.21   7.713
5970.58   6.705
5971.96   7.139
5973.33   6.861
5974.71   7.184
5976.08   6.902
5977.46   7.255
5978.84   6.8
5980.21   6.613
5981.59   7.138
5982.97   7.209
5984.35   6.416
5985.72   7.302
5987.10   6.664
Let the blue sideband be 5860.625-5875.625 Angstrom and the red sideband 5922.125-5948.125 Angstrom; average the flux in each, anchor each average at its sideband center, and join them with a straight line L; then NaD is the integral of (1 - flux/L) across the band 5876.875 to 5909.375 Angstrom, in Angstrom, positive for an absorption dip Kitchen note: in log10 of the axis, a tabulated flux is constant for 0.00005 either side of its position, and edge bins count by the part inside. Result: 1.9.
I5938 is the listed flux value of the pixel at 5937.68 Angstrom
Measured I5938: 7.133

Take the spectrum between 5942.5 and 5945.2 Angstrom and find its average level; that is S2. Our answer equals 6.72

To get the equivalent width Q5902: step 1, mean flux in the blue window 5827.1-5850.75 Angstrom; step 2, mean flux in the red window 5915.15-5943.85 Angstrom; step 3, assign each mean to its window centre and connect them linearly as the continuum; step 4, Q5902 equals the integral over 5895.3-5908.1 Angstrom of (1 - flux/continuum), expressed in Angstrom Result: 0.7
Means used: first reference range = 7.28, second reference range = 7.02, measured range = 6.69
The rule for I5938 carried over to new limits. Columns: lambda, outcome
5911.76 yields 7.16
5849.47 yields 7.263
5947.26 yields 7.187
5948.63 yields 7.208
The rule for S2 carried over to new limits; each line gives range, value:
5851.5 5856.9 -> 6.71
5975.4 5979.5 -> 6.97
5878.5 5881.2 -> 6.85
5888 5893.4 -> 6.73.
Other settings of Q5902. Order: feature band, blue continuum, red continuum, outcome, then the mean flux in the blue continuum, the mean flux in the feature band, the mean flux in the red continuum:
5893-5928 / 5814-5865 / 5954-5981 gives 1.2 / 7.21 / 6.9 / 7.09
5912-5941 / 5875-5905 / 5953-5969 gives 0.5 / 7.11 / 7.02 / 7.18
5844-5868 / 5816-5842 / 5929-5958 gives 0.7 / 7.32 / 7.07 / 7.1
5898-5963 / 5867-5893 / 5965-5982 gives 1.6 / 7.39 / 7.04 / 7.06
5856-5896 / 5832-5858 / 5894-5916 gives -1.4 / 7.16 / 7.25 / 6.86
